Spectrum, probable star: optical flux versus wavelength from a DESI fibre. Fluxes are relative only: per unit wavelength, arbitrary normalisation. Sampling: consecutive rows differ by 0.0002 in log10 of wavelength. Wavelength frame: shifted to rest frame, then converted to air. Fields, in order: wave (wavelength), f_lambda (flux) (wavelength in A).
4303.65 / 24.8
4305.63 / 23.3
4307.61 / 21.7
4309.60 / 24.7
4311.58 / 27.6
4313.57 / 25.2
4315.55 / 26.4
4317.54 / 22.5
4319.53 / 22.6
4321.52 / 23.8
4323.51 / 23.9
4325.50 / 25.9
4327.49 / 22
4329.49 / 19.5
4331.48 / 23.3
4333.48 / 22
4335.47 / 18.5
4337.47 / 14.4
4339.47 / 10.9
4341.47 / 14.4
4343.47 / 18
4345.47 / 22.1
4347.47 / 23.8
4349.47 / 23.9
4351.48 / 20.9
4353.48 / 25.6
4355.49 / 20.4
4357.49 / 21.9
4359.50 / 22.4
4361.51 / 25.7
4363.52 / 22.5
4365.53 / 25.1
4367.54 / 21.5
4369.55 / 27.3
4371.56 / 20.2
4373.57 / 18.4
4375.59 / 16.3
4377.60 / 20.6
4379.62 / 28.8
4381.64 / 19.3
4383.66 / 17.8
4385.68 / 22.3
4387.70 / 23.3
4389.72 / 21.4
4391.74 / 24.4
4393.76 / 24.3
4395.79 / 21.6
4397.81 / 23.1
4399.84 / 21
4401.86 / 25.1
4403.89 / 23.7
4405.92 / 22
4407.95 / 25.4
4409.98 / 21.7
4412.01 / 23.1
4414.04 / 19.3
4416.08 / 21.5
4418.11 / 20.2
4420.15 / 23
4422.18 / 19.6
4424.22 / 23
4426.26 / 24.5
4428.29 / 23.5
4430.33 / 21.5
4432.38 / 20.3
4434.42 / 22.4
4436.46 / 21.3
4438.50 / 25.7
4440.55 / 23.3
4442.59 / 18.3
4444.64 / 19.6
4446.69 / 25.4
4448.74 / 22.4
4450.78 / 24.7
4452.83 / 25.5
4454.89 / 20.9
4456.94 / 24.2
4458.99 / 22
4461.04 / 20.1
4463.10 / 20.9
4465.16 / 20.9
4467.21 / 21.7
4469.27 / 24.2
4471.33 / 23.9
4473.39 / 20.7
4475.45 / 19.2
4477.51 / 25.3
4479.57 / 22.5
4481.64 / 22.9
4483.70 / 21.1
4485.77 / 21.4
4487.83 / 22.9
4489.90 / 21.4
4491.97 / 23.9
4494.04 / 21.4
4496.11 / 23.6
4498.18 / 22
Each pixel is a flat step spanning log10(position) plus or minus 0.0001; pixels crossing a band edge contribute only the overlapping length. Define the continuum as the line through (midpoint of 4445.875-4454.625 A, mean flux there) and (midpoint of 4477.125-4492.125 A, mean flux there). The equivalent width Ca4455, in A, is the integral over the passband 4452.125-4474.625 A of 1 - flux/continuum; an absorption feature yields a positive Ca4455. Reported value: 1.3 A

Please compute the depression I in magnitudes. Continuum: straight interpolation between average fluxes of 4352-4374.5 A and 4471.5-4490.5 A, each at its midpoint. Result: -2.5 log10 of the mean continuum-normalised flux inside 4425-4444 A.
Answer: 0.004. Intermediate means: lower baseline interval 22.8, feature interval 22.3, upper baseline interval 22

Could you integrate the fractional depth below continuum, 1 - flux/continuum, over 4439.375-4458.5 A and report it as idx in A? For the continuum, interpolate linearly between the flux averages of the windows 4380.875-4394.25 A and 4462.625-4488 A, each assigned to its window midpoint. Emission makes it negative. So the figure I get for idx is -0.6 A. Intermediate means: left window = 21.8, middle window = 22.7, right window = 22.1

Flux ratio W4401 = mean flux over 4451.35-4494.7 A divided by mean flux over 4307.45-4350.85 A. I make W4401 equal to 1.0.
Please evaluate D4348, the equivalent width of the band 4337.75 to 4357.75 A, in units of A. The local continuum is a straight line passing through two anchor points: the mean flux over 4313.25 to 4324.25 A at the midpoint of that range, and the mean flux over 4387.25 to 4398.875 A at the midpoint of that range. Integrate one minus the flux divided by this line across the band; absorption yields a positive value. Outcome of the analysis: 3.1 A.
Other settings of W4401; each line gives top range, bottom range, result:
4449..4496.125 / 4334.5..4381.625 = 1.07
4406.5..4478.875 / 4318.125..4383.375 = 1.04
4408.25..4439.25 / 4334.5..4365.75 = 1.08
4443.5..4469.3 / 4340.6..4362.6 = 1.03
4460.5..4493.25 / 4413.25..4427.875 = 1.02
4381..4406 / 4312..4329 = 0.93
